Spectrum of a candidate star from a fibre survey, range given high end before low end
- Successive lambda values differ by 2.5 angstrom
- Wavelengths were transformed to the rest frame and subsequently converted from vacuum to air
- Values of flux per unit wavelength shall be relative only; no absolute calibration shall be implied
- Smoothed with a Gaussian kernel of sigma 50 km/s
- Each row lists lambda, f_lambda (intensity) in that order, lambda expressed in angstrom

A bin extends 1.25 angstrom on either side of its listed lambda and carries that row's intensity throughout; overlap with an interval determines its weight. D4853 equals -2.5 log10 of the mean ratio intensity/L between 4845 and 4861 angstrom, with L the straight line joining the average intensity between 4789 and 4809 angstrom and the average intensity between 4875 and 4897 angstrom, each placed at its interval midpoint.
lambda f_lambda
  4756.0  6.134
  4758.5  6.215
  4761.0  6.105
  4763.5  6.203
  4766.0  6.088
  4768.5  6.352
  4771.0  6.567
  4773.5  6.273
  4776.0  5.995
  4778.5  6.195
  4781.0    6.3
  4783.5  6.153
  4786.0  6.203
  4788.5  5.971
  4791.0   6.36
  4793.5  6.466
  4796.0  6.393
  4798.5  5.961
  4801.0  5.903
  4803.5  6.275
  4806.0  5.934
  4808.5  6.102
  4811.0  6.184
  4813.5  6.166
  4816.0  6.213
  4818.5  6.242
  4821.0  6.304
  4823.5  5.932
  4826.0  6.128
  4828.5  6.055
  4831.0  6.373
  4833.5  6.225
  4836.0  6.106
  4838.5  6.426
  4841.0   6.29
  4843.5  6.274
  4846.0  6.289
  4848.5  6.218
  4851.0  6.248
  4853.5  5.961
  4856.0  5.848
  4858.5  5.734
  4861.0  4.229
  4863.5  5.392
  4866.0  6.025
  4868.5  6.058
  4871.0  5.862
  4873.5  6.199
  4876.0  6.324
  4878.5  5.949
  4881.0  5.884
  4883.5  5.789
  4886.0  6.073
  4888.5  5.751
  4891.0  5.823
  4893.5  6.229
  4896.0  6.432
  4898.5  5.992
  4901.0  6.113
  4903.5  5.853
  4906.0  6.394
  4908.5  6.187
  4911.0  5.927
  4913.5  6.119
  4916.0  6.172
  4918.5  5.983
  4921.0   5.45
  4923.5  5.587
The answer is 0.03 mag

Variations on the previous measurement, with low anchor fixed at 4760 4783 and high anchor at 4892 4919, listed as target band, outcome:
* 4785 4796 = -0.01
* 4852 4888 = 0.06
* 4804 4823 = 0.01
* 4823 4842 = 0.00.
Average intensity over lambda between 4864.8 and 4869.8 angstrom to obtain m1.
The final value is 6.04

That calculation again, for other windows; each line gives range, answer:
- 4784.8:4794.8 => 6.25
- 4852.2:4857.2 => 5.91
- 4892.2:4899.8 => 6.21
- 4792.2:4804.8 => 6.2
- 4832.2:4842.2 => 6.26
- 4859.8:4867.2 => 5.22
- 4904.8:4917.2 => 6.16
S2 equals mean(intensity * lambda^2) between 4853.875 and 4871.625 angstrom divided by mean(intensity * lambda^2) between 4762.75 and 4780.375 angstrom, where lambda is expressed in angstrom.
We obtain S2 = 0.93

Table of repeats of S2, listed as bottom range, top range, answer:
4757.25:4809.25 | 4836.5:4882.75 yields 0.99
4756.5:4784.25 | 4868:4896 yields 1.01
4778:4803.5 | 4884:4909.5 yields 1.02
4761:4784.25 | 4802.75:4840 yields 1.01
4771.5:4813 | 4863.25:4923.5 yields 1.01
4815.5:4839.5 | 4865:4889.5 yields 0.99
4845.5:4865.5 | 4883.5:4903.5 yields 1.07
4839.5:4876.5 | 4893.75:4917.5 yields 1.06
